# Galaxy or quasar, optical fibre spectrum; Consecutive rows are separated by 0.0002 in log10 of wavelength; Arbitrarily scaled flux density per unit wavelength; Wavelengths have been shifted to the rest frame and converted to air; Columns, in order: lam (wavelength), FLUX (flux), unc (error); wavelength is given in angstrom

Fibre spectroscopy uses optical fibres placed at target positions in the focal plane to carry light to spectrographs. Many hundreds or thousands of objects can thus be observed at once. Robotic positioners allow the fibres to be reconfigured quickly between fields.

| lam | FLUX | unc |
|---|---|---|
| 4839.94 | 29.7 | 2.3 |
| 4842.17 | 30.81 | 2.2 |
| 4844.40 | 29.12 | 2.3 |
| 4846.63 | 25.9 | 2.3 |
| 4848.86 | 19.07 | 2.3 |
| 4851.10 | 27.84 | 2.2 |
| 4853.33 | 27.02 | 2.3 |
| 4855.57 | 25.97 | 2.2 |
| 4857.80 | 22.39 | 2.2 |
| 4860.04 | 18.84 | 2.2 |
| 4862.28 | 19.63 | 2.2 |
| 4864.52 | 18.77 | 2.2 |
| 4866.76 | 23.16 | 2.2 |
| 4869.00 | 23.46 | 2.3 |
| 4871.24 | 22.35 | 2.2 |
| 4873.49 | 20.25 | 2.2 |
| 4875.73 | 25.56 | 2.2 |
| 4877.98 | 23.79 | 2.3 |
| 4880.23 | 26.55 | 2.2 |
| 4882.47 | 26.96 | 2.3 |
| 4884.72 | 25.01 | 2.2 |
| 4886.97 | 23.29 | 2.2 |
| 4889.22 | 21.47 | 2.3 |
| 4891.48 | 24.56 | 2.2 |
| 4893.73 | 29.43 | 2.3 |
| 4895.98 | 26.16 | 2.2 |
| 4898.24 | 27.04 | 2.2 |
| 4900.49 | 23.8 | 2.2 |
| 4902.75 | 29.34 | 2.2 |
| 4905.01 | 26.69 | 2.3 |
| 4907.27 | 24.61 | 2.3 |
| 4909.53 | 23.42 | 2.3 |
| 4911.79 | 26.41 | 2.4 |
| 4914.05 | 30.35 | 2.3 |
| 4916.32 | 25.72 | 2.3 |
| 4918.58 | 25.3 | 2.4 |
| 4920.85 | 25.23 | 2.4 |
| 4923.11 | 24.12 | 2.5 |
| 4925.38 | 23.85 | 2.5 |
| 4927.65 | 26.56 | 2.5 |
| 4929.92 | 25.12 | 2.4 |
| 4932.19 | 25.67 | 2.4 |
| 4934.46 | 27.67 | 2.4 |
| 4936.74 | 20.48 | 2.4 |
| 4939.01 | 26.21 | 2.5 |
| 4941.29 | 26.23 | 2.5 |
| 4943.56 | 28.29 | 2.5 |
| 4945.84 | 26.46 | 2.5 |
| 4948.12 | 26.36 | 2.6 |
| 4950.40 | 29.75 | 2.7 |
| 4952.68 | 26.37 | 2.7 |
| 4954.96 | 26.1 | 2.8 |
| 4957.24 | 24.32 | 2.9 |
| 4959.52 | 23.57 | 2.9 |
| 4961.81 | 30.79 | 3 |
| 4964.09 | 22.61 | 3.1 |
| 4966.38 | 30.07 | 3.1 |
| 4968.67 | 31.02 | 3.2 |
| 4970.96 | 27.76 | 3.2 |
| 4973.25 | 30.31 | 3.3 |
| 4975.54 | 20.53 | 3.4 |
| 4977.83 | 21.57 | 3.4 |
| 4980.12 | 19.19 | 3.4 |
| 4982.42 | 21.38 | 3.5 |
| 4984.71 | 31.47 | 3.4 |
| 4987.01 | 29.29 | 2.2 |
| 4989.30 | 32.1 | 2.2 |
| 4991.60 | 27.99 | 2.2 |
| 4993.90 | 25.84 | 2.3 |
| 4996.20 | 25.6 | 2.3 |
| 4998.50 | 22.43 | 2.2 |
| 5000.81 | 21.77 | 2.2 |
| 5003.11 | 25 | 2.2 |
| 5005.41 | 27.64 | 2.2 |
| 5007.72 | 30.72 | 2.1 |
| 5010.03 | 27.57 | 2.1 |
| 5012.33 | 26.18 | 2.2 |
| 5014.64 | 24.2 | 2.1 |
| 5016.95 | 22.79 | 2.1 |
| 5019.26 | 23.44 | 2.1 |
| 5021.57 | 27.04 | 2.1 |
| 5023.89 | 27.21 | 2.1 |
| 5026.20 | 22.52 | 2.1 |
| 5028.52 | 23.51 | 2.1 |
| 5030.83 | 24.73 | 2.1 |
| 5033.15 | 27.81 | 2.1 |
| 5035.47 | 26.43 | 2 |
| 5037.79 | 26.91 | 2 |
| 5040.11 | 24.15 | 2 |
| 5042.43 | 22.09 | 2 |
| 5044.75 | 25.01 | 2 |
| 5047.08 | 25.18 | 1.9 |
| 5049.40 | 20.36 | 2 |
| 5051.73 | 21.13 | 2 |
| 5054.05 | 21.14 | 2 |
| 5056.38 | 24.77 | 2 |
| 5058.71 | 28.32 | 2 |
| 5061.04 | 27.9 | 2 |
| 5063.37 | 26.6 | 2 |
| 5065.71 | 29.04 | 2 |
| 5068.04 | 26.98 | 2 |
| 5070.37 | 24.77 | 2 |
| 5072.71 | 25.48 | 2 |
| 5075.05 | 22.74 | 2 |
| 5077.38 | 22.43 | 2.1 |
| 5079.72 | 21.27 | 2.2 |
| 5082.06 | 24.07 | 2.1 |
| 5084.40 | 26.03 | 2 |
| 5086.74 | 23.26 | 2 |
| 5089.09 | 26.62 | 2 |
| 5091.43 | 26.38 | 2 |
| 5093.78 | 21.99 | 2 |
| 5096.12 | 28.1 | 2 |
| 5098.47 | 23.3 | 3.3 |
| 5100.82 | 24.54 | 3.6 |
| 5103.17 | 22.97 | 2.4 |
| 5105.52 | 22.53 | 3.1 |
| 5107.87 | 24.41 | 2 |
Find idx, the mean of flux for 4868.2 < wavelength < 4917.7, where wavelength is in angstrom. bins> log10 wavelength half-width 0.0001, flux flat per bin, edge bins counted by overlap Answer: 25.3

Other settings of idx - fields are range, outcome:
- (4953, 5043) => 25.8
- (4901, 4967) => 26.1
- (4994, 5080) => 25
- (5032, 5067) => 25.1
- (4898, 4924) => 26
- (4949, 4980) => 26.3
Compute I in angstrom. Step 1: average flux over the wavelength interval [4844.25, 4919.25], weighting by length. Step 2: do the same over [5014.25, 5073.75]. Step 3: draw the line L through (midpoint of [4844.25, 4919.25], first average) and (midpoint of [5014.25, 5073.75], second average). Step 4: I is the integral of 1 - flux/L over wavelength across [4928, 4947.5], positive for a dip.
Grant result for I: -0.84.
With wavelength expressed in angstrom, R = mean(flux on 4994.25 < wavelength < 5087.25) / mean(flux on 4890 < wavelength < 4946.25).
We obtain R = 0.96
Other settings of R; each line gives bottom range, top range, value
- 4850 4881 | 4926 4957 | 1.13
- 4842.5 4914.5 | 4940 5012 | 1.07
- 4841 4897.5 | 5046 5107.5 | 1.01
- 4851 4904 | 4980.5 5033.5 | 1.07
